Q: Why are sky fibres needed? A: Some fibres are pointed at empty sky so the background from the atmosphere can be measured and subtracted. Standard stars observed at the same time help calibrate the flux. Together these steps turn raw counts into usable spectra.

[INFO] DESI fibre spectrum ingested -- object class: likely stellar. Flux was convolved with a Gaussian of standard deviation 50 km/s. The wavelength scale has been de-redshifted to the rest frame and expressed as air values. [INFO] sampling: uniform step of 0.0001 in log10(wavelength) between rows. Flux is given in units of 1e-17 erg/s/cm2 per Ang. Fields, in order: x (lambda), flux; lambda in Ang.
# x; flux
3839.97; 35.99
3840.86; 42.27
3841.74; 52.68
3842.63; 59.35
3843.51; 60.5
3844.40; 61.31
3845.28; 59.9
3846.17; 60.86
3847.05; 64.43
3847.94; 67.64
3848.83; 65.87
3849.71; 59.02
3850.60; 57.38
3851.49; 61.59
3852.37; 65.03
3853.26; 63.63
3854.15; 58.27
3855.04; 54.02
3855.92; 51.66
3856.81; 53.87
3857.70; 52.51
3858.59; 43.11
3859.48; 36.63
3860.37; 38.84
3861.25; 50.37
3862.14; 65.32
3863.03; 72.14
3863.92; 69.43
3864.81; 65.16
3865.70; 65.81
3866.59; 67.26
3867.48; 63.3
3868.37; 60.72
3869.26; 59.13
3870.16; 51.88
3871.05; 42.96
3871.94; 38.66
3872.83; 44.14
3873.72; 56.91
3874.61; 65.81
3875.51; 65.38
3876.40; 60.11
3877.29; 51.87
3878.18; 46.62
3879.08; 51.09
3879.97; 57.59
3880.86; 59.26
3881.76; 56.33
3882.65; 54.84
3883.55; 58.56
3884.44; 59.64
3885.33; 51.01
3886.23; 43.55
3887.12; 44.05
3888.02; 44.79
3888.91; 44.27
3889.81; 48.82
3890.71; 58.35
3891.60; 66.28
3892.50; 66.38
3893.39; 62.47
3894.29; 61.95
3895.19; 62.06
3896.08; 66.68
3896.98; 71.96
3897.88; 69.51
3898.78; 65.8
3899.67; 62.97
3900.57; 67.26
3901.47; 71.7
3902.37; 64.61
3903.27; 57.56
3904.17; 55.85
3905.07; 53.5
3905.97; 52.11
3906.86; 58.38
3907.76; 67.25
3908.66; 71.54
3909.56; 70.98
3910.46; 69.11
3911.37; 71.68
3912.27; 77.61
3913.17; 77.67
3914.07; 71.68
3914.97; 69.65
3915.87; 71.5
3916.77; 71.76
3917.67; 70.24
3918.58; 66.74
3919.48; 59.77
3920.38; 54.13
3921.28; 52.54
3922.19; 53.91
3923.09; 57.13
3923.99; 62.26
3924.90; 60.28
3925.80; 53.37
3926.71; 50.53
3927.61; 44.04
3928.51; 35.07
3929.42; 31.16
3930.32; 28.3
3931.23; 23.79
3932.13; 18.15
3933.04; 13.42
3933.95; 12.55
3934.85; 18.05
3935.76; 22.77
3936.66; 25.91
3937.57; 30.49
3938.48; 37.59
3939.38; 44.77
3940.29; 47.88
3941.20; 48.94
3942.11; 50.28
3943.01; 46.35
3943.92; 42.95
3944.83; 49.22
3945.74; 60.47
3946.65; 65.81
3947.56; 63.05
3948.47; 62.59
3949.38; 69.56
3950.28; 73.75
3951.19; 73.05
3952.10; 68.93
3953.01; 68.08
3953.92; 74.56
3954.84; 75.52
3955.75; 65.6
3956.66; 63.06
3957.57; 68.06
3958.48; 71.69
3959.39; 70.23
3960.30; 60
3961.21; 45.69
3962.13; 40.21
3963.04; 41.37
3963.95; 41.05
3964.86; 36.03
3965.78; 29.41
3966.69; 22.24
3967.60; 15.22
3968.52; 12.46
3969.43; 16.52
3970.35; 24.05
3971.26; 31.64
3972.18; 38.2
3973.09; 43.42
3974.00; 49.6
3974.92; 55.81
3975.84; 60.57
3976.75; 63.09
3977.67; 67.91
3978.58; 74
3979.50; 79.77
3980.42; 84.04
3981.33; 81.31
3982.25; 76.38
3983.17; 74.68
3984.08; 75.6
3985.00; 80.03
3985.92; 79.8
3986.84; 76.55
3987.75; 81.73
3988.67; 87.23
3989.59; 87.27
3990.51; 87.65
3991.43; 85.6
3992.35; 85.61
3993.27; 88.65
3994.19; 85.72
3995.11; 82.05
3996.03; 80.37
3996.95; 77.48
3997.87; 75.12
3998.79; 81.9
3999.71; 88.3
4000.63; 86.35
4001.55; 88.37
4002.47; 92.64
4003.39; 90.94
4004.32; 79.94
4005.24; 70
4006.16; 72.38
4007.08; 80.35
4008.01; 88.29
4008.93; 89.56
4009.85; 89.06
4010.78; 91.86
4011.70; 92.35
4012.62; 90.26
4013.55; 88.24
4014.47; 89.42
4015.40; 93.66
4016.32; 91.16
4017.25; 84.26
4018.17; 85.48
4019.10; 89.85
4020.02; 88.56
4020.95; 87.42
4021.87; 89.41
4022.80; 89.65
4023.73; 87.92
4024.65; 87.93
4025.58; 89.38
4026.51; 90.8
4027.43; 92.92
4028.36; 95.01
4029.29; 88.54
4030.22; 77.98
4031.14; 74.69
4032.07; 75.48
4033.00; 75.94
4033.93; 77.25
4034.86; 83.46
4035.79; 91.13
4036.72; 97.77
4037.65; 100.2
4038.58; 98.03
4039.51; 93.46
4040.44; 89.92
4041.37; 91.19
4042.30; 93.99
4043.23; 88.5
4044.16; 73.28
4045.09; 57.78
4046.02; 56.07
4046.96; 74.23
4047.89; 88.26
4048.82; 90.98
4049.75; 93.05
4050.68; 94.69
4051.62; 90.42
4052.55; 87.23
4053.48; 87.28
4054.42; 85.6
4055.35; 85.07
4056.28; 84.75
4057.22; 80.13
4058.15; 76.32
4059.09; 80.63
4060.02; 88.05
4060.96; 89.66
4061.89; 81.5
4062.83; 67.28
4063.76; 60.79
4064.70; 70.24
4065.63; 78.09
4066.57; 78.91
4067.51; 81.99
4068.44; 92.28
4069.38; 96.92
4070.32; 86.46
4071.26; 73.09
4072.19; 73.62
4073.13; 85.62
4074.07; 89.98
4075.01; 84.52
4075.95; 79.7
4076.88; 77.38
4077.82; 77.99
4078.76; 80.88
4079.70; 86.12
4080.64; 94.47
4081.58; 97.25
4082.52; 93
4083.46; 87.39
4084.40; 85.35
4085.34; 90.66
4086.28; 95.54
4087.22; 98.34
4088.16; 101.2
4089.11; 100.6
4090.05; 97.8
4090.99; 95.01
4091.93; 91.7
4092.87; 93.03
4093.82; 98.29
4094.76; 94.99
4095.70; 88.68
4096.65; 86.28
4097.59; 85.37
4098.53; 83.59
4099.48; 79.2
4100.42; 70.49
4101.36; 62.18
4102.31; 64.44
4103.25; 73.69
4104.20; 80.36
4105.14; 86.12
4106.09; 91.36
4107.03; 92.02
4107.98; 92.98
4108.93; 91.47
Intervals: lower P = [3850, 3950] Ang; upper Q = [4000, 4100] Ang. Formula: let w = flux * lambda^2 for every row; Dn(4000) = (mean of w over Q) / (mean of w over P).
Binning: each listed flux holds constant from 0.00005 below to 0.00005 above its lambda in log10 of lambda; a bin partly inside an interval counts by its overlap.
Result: 1.7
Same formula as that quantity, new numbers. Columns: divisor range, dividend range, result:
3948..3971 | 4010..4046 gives 1.76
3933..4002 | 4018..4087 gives 1.48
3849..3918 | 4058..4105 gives 1.57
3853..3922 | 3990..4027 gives 1.54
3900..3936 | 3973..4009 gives 1.51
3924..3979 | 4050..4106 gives 1.93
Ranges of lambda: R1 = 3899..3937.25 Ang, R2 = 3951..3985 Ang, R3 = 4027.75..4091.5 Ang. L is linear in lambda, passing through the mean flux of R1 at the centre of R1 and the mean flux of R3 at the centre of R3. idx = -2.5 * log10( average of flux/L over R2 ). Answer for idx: 0.17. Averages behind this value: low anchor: 53.5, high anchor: 85.3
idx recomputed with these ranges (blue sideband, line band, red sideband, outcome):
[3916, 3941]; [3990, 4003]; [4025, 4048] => -0.22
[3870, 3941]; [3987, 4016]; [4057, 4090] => -0.19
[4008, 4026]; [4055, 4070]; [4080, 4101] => 0.12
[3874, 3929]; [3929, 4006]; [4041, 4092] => 0.20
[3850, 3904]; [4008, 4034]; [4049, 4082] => -0.13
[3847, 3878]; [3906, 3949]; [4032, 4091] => 0.27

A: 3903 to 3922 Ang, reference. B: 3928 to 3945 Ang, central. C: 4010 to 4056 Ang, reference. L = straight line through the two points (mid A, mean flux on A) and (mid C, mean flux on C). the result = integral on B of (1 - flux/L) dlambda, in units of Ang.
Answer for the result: 9.0 Ang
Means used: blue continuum 65.2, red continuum 86.9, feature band 32.8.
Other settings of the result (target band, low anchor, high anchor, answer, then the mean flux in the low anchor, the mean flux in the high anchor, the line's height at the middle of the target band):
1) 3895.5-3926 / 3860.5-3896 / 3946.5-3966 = -3.35 Ang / 56.7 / 60.6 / 58.3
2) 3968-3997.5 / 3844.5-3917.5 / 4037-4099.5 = 2.56 Ang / 59.8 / 86.1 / 74.1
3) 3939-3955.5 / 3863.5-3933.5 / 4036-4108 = 1.22 Ang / 57.3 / 85.3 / 65.2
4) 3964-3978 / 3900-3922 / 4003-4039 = 7.21 Ang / 65.4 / 87.1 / 77.2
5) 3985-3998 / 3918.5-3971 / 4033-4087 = -4.40 Ang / 46.7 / 84.5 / 62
